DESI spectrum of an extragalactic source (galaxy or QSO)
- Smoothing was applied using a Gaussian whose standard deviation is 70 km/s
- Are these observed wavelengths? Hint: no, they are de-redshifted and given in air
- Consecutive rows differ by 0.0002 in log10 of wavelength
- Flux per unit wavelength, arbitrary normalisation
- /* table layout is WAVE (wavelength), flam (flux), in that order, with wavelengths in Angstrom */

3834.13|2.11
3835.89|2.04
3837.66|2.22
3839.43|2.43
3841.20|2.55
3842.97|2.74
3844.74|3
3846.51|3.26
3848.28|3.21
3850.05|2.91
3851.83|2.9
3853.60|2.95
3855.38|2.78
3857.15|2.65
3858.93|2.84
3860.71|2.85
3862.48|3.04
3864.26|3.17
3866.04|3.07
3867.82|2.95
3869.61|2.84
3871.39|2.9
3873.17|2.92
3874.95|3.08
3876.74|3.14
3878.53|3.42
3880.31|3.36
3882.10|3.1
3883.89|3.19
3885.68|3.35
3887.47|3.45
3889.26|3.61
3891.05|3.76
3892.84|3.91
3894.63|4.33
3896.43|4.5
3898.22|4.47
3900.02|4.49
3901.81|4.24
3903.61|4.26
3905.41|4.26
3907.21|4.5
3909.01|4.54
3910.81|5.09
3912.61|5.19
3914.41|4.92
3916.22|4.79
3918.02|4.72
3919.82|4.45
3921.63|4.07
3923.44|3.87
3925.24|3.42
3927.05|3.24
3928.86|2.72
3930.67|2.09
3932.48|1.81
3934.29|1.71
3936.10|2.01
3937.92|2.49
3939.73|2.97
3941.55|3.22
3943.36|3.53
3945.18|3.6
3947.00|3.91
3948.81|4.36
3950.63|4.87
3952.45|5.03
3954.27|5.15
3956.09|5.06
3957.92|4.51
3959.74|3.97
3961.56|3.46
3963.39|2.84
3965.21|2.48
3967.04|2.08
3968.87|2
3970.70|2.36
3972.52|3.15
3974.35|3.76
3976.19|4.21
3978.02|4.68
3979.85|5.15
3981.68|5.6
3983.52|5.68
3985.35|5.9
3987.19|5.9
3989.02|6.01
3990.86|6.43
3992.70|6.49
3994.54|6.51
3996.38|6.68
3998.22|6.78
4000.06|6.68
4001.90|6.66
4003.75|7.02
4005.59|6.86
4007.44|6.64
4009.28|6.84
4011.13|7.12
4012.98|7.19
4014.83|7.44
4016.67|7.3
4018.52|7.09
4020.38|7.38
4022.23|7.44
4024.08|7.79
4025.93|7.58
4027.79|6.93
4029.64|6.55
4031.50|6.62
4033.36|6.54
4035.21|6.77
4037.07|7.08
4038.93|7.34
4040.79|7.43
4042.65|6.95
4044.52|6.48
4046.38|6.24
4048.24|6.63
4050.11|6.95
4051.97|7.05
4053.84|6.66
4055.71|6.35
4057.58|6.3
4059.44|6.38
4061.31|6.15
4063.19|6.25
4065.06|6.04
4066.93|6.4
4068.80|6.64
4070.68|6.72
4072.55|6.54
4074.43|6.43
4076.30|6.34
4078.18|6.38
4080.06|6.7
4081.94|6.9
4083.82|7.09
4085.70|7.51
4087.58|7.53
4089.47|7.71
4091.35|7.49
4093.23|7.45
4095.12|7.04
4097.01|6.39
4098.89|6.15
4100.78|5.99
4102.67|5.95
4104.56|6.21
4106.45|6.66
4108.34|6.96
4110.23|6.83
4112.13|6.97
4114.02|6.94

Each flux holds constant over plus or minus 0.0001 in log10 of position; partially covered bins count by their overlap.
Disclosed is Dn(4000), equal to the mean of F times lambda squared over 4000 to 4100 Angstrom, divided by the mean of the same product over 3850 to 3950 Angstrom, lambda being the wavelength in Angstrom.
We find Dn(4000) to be 2.10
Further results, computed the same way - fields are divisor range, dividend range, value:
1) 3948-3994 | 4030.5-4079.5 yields 1.54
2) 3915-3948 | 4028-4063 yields 2.16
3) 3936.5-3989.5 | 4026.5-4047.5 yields 1.75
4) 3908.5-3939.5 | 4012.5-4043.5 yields 2.11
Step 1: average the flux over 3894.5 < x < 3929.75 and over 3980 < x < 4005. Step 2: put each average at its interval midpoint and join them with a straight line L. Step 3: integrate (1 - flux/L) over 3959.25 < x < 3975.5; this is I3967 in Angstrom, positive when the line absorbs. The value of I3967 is 8.0 Angstrom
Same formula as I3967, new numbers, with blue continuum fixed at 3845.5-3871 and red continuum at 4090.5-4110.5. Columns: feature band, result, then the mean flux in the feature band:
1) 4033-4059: -4.31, 6.77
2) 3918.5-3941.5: 6.14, 2.95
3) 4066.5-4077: -0.54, 6.52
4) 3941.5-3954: 0.40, 4.19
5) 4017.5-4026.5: -3.31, 7.45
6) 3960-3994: 3.13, 4.36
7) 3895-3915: -4.94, 4.58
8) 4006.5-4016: -3.18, 7.06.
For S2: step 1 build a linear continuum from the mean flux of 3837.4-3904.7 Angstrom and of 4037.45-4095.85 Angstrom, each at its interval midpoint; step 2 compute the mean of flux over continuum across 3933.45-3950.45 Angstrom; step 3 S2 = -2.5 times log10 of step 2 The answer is 0.396 mag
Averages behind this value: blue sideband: 3.27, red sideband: 6.78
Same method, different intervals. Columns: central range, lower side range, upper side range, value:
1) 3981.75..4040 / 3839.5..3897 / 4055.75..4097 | -0.21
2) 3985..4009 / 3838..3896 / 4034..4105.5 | -0.20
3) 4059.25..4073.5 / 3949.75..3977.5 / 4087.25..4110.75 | -0.06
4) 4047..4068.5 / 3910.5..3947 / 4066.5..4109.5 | -0.06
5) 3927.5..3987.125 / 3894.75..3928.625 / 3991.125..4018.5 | 0.47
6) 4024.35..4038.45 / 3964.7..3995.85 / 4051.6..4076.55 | -0.20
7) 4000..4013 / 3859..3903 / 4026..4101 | -0.20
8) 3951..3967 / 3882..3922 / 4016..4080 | 0.29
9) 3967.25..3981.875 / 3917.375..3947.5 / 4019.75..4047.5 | 0.28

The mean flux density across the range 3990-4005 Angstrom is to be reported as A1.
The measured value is 6.66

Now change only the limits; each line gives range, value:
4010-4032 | 7.21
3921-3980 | 3.42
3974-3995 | 5.55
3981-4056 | 6.78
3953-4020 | 5.4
